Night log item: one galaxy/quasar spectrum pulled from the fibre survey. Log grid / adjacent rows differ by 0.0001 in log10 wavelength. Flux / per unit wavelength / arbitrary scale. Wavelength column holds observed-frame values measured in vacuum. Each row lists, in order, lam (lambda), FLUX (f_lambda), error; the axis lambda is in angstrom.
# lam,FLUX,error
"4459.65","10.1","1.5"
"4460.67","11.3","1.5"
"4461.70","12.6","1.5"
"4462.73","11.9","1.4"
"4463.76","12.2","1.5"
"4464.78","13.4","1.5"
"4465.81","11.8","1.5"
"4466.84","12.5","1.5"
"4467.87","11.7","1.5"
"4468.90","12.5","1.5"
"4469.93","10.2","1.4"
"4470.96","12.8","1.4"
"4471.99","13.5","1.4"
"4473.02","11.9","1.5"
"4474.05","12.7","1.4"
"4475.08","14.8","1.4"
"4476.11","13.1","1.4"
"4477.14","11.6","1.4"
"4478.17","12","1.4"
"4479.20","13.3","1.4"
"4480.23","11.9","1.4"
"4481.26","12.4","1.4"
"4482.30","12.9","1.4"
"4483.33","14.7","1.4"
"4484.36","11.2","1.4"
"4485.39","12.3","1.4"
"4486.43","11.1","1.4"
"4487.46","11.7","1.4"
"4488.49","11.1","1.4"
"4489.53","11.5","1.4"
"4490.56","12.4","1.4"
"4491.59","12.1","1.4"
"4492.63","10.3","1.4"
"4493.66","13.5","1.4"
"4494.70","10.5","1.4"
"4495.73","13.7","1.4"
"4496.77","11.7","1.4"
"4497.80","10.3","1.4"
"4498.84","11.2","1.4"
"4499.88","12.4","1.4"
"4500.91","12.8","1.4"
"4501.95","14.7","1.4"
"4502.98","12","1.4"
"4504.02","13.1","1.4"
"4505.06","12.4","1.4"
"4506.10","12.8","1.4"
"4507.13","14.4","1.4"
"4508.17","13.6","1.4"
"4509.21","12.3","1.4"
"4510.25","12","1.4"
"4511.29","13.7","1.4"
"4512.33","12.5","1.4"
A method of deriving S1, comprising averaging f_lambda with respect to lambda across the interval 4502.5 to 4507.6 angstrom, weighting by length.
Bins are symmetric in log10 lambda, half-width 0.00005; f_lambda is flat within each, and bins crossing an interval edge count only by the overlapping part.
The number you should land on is 12.9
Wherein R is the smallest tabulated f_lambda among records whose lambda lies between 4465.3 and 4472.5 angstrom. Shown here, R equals 10.2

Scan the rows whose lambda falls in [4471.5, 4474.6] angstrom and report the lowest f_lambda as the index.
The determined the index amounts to 11.9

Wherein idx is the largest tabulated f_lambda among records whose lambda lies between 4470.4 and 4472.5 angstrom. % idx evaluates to 13.5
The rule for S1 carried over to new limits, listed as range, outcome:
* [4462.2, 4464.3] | 12.1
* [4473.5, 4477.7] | 13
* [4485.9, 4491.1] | 11.6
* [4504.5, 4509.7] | 13.1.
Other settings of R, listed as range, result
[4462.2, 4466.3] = 11.8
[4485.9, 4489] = 11.1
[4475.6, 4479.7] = 11.6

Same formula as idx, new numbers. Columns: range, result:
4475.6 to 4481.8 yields 13.3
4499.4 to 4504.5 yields 14.7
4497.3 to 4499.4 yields 11.2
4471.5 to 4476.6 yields 14.8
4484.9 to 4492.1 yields 12.4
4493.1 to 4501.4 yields 13.7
